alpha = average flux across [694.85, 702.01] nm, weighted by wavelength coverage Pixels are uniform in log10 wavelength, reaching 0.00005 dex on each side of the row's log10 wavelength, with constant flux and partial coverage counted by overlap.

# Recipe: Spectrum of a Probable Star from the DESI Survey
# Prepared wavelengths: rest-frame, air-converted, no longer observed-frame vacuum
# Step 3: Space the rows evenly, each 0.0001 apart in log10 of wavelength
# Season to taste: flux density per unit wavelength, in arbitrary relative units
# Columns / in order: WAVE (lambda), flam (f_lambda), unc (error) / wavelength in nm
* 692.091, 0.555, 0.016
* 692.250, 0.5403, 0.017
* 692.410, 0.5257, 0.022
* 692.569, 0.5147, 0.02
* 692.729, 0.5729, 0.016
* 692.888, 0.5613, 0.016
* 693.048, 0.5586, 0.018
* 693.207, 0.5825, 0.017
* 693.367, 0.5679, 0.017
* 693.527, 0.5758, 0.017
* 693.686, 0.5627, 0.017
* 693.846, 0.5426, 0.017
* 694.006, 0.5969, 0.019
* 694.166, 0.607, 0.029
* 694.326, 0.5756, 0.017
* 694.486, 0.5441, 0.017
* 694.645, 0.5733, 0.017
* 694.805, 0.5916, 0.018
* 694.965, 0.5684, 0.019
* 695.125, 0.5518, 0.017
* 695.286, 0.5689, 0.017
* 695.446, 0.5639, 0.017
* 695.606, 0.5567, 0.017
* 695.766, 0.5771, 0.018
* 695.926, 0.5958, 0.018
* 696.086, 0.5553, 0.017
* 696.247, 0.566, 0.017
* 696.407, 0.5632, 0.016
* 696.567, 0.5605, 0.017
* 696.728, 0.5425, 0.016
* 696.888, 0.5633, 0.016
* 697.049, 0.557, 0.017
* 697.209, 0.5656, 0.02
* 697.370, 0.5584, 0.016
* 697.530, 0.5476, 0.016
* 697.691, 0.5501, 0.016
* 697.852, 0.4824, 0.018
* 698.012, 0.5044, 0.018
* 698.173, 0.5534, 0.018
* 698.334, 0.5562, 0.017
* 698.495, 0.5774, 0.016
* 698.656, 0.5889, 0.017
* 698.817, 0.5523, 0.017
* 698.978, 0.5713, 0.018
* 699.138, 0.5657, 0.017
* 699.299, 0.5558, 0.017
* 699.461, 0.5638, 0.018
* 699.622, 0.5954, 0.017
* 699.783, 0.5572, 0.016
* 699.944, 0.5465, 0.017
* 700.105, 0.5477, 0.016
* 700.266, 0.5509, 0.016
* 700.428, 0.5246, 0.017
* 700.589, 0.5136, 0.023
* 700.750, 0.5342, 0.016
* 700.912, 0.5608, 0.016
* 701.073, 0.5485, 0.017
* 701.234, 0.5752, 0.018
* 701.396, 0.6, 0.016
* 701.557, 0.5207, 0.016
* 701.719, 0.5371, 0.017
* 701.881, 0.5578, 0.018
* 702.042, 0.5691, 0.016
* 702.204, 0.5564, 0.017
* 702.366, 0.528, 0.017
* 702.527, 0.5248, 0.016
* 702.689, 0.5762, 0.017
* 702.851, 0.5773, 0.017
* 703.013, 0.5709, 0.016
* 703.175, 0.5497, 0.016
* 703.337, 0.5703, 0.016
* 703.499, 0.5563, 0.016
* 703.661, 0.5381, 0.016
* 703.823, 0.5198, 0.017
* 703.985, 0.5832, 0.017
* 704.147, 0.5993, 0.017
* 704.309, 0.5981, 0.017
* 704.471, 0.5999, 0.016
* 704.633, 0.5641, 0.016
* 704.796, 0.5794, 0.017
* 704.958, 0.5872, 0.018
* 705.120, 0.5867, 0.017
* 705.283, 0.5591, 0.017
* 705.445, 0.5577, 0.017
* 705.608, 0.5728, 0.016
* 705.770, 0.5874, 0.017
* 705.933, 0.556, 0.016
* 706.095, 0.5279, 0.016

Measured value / 0.556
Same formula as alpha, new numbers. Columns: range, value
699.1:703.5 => 0.555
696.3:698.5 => 0.548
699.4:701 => 0.549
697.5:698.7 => 0.543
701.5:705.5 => 0.563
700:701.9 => 0.547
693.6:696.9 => 0.568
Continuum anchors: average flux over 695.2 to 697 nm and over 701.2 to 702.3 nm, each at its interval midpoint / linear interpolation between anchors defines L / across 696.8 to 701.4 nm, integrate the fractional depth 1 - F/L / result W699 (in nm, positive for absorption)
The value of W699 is 0.06 nm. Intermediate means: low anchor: 0.564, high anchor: 0.558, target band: 0.553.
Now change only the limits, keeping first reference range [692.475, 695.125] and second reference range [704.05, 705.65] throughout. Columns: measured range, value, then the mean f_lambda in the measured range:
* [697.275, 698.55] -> 0.07 nm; 0.541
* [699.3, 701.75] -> 0.10 nm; 0.552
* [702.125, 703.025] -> 0.04 nm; 0.554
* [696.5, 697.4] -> 0.02 nm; 0.557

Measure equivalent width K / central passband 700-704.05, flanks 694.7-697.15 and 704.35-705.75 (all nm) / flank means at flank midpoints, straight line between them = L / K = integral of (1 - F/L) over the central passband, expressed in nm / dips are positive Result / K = 0.15 nm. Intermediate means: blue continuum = 0.566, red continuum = 0.577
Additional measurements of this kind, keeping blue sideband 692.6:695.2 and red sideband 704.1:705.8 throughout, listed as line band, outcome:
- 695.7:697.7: 0.04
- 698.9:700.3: 0.03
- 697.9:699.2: 0.04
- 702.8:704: 0.05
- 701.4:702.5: 0.06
